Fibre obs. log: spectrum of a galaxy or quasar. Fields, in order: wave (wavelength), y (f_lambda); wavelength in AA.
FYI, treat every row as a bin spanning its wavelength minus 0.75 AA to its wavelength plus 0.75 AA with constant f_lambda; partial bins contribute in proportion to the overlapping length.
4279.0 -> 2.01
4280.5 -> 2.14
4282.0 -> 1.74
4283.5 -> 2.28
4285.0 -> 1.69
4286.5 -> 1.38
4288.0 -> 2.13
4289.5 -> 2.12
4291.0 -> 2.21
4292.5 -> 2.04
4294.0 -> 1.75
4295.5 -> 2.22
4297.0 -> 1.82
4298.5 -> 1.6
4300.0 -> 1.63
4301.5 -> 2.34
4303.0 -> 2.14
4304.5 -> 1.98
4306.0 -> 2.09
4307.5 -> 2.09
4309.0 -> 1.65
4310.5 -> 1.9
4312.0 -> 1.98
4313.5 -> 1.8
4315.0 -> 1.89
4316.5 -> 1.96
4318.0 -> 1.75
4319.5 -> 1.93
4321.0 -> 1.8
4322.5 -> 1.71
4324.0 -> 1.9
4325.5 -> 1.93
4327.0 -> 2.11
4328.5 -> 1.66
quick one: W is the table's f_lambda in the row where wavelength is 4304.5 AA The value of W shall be 1.98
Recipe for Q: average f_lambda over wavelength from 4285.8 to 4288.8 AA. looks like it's 1.77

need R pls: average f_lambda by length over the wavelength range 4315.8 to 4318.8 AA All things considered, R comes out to 1.85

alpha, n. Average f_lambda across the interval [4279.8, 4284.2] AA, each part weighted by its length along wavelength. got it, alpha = 2.05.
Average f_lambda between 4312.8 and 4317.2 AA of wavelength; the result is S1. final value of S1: 1.88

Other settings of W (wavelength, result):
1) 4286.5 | 1.38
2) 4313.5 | 1.8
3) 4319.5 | 1.93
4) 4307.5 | 2.09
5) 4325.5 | 1.93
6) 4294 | 1.75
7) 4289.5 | 2.12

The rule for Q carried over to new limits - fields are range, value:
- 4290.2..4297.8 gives 2.01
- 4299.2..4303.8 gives 2.03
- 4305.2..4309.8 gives 1.94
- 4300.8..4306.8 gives 2.14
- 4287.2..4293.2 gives 2.12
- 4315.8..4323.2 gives 1.83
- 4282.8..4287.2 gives 1.78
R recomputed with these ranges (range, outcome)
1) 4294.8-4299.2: 1.88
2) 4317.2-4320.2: 1.84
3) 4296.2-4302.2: 1.85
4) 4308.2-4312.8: 1.85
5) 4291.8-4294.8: 1.9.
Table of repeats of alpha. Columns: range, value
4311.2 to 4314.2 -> 1.89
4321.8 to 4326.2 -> 1.85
